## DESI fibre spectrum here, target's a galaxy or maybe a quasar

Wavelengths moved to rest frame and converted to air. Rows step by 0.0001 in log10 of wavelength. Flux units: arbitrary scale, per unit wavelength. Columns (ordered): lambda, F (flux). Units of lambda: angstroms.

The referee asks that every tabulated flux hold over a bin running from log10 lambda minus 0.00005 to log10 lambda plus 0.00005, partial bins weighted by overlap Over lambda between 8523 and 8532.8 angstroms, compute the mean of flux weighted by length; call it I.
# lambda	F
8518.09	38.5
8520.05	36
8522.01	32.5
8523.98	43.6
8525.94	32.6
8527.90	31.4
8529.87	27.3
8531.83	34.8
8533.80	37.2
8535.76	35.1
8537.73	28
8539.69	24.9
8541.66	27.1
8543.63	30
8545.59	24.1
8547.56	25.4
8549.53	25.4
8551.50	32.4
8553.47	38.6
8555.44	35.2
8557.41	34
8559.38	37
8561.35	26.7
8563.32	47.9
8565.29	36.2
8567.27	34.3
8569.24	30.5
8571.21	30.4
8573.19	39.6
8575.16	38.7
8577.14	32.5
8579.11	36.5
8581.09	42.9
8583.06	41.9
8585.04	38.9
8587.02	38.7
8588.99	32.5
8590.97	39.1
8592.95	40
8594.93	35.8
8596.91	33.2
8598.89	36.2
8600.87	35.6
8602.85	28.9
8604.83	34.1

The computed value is 34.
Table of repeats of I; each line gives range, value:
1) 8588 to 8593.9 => 37.2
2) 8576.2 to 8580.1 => 34.6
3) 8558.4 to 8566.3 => 36.9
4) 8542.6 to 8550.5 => 26.2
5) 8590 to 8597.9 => 37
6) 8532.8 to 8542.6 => 30.5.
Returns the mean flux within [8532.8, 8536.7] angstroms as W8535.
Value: 36.2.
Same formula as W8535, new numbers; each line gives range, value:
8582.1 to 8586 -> 40.4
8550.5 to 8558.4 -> 35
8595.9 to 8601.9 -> 35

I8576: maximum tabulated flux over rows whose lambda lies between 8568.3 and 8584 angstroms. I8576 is 42.9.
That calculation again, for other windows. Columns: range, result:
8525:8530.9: 32.6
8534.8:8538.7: 35.1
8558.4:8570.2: 47.9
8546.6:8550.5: 25.4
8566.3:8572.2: 34.3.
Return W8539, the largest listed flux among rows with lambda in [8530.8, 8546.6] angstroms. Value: 37.2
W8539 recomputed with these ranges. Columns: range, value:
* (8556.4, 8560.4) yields 37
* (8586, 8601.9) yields 40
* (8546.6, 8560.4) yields 38.6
